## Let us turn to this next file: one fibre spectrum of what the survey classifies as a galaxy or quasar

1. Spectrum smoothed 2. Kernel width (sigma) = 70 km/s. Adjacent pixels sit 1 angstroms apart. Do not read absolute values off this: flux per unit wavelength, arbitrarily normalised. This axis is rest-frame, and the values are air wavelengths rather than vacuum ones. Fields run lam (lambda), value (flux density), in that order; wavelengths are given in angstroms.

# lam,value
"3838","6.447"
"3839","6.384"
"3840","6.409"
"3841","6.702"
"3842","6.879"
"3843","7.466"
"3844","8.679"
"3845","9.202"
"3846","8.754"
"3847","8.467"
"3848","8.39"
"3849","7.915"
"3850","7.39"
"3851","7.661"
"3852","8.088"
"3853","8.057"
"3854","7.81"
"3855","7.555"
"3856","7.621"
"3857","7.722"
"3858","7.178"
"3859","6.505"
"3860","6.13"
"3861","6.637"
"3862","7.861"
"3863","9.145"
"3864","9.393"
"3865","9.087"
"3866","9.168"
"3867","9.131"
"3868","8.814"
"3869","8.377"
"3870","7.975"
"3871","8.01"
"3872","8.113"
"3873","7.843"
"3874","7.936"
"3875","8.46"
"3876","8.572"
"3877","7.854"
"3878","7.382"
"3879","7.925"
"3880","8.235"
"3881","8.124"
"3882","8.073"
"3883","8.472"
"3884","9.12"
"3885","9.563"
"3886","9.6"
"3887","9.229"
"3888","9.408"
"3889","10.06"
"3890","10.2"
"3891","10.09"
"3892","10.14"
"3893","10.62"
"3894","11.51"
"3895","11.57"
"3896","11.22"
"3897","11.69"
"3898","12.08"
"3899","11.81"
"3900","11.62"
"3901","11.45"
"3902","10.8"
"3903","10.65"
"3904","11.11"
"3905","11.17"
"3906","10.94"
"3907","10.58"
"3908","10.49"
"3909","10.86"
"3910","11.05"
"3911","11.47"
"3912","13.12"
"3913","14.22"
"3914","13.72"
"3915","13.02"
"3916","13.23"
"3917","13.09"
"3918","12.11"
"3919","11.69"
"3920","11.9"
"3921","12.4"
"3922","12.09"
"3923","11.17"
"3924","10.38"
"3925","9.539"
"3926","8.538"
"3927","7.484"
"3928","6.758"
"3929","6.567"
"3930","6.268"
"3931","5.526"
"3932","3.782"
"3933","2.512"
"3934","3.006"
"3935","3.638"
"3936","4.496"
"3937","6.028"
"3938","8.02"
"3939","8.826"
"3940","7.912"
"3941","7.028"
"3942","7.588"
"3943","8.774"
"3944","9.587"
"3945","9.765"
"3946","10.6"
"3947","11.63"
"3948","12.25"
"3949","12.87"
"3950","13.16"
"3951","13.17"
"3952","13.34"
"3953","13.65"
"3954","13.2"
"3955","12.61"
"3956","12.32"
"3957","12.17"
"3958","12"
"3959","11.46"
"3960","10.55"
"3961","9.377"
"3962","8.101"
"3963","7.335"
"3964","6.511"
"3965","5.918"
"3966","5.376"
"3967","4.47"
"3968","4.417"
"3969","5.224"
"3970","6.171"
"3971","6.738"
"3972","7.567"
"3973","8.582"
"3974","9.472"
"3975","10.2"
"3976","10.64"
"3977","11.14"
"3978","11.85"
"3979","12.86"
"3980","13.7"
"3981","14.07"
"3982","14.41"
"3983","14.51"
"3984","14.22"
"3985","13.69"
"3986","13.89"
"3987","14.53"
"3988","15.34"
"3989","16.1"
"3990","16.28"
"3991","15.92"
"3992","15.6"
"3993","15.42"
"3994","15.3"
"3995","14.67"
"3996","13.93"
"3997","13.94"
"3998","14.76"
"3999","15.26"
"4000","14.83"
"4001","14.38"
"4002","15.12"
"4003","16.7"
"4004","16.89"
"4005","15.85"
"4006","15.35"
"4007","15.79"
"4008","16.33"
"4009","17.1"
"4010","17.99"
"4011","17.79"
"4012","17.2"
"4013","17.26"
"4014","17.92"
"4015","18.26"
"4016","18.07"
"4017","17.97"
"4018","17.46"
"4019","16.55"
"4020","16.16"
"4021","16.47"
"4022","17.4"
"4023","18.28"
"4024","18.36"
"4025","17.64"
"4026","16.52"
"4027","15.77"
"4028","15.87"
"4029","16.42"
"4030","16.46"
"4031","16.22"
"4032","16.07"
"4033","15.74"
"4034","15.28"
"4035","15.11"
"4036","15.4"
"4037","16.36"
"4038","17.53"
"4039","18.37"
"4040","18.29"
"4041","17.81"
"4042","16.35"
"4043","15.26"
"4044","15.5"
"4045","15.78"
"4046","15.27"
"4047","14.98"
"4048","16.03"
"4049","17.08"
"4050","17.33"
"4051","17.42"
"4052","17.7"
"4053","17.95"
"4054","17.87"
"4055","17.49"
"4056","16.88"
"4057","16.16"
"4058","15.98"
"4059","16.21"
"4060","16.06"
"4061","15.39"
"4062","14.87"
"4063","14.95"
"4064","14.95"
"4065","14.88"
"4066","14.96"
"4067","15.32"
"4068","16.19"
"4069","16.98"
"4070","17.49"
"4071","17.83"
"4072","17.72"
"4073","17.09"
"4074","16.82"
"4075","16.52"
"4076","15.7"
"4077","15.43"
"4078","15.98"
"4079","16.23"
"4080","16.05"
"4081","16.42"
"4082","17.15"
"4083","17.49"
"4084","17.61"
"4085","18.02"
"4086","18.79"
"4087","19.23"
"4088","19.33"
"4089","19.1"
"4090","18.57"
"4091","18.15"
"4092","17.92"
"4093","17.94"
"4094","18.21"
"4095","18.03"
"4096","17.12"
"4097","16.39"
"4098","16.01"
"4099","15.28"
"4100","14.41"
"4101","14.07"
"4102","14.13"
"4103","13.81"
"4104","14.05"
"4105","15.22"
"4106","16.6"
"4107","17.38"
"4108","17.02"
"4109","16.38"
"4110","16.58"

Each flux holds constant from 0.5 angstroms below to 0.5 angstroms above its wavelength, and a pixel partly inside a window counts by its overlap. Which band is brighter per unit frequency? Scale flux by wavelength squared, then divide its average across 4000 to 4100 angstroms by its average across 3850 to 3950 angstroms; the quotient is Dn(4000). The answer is 1.95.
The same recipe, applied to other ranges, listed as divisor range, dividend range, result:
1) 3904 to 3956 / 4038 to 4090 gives 1.80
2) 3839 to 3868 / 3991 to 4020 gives 2.22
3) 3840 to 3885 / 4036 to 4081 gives 2.25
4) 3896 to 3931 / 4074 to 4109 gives 1.67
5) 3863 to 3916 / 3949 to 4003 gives 1.24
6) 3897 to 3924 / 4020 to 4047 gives 1.48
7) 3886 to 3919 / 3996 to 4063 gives 1.55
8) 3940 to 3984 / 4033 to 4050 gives 1.67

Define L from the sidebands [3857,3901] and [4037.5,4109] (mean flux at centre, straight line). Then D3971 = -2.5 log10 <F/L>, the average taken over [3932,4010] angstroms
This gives 0.13 mag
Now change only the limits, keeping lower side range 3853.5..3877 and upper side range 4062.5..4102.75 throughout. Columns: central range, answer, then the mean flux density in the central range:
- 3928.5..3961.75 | 0.23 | 9.19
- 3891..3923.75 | -0.20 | 11.7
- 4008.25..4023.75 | -0.23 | 17.5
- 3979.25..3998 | -0.14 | 14.7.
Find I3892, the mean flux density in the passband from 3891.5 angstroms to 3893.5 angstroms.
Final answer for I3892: 10.4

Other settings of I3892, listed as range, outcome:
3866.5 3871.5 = 8.46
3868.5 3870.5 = 8.18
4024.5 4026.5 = 17.1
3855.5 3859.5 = 7.26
